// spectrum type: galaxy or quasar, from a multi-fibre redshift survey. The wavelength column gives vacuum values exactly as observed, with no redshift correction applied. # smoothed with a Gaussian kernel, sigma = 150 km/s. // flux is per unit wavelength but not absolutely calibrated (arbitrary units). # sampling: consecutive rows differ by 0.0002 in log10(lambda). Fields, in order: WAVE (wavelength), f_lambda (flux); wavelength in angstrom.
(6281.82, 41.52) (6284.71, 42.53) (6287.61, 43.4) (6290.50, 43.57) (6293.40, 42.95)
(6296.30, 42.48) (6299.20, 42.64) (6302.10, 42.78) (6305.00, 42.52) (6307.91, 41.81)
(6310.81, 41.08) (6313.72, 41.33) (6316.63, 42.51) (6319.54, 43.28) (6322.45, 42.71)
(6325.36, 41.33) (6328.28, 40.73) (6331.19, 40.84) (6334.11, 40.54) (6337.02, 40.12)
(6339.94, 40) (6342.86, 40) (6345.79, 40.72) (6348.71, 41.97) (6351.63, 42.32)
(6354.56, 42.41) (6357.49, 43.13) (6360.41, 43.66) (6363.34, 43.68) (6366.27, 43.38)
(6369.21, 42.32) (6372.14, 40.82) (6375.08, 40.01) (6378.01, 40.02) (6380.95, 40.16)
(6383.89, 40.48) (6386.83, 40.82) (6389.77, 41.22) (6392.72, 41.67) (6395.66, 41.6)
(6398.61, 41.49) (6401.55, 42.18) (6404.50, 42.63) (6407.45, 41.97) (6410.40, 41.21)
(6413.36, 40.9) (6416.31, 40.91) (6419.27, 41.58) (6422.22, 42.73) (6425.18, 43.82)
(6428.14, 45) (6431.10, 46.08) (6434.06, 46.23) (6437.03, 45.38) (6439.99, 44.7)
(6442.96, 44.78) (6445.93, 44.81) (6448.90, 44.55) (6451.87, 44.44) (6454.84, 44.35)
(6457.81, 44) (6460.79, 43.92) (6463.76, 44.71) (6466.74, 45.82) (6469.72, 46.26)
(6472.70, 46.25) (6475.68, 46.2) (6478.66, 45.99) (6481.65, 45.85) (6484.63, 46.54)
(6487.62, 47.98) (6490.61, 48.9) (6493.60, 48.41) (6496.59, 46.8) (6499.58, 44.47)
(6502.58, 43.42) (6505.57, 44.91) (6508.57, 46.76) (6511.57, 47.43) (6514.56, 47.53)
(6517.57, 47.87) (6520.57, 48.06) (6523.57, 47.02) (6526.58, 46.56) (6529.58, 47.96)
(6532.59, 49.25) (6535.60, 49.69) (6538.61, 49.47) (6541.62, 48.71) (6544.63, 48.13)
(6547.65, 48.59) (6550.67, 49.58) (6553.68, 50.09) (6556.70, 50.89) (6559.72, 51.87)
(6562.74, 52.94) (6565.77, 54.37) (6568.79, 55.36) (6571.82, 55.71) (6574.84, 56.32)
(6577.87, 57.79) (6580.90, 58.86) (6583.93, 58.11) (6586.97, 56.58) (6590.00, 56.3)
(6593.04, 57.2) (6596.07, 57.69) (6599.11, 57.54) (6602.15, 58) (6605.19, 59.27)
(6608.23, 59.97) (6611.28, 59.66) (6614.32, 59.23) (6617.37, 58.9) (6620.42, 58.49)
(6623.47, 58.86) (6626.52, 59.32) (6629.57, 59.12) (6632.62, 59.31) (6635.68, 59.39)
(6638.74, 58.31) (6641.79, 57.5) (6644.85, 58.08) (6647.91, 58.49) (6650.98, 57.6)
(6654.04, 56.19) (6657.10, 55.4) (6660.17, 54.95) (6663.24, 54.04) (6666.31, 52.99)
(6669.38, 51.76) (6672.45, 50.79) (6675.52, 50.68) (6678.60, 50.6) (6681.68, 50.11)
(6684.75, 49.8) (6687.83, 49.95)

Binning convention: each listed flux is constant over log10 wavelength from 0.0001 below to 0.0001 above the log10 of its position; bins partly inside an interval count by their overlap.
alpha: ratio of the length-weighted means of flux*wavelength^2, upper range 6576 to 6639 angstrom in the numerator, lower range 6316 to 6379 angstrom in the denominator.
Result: 1.5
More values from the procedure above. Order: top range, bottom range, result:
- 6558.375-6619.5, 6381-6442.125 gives 1.42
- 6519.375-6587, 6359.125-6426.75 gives 1.30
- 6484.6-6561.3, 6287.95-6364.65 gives 1.22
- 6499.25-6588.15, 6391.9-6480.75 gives 1.19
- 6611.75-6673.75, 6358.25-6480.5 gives 1.41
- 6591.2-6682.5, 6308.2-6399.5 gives 1.49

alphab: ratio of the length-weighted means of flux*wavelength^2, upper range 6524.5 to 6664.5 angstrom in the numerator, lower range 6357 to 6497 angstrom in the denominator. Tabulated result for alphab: 1.3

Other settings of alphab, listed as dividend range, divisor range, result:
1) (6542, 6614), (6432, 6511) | 1.25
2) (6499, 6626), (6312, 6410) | 1.36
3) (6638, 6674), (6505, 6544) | 1.21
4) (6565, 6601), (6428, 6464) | 1.32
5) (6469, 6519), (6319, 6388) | 1.17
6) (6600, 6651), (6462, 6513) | 1.33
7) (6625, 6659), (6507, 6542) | 1.25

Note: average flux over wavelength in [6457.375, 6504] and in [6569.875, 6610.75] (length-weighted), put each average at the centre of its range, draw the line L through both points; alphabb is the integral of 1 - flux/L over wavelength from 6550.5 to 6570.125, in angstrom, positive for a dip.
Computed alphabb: 0.8 angstrom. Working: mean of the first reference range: 46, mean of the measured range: 52.3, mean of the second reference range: 57.7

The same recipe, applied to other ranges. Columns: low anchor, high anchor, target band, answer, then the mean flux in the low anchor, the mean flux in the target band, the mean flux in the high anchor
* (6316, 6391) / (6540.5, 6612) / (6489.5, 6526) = 2.9 angstrom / 41.5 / 46.8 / 55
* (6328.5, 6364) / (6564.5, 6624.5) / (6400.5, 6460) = 4.3 angstrom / 41.5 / 43.6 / 57.7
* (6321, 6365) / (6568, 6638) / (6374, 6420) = 4.0 angstrom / 41.6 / 41.2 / 58.2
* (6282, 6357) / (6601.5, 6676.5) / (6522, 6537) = 1.1 angstrom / 41.9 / 48.1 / 57.1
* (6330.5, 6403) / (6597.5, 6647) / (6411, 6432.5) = 1.1 angstrom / 41.4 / 42.9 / 58.8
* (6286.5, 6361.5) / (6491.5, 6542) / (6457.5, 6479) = 0.2 angstrom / 41.9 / 45.4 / 47.3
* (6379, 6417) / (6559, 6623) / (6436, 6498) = 1.7 angstrom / 41.3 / 45.7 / 57.2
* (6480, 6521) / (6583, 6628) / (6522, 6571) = 1.6 angstrom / 46.7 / 50.1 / 58.3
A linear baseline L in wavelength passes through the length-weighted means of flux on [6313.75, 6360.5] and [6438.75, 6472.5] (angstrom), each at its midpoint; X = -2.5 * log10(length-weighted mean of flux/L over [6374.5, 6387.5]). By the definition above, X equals 0.06 mag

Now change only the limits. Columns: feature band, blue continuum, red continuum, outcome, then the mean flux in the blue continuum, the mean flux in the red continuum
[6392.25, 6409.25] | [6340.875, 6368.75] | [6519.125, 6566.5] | 0.05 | 42.3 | 49.5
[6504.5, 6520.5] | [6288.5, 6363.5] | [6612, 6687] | 0.06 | 41.9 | 55.8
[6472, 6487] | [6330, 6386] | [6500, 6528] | -0.02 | 41.4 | 46.5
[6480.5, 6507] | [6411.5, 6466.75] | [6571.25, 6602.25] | 0.06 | 44.1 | 57.3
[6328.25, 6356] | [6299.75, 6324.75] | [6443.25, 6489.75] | 0.05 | 42.2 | 45.5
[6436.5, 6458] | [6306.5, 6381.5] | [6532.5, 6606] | 0.06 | 41.6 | 54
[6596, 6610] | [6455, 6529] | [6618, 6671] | -0.09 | 46.3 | 57.1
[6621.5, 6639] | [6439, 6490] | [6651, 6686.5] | -0.15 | 45.4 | 52.7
